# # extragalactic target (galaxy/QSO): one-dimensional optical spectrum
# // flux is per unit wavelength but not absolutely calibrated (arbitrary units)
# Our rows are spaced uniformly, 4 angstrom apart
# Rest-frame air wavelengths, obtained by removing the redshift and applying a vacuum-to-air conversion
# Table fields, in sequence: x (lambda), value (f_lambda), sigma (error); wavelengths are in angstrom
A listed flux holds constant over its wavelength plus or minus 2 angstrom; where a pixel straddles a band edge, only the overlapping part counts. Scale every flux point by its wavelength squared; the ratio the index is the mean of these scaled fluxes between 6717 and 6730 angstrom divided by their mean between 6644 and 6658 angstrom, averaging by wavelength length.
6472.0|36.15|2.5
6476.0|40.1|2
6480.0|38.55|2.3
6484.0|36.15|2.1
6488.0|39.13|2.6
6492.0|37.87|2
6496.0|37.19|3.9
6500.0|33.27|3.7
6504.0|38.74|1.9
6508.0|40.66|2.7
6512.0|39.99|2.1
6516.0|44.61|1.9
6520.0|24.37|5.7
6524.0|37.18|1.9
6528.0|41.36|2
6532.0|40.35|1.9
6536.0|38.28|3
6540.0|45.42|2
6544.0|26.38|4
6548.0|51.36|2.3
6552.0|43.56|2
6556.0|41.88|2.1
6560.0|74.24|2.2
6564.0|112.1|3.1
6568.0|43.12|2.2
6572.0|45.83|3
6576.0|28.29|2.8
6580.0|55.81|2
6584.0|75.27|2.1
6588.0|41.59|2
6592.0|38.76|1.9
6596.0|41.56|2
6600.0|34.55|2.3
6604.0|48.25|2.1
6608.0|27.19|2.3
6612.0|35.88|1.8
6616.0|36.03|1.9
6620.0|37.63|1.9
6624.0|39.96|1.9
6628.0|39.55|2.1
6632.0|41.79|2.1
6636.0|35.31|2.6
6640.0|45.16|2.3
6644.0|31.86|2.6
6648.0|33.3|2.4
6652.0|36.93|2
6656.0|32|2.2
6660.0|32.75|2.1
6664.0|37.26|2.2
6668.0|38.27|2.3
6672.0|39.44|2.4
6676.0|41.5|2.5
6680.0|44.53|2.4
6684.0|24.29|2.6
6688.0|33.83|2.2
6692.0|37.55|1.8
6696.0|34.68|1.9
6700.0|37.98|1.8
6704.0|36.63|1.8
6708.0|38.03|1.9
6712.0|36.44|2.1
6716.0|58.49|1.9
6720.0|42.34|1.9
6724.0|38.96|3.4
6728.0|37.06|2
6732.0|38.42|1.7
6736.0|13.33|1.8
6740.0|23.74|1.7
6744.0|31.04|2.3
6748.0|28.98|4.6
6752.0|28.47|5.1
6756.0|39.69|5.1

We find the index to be 1.24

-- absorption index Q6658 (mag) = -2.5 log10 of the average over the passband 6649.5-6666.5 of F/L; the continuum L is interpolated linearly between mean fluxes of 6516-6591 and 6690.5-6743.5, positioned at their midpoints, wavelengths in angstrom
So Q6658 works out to 0.16 mag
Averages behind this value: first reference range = 47.9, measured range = 34.8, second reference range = 36.3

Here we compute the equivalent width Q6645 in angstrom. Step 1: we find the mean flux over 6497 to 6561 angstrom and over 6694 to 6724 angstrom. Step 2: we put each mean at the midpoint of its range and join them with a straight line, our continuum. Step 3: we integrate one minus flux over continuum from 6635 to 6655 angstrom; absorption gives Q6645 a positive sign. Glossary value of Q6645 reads 2.1 angstrom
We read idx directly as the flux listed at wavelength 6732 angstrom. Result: 38.42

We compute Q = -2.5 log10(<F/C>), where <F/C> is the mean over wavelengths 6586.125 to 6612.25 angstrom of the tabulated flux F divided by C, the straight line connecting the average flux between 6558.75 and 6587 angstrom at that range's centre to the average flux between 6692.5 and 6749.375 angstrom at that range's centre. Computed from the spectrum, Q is 0.42 mag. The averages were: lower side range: 61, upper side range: 35.6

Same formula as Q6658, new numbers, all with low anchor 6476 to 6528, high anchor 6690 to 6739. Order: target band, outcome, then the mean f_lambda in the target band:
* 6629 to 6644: -0.06 mag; 39.5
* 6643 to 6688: 0.05 mag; 35.7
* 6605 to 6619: 0.09 mag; 34.4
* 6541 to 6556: -0.10 mag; 41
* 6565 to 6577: -0.22 mag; 46.1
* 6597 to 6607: -0.07 mag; 40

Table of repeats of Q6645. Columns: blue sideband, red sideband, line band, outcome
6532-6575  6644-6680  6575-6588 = -1.6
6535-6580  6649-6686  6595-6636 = 4.7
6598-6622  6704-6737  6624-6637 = -0.8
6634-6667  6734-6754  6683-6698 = -1.0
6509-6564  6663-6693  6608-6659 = 3.7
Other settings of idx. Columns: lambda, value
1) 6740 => 23.74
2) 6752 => 28.47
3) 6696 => 34.68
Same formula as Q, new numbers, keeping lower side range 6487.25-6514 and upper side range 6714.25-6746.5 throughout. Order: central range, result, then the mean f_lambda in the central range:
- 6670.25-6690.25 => -0.027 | 36.7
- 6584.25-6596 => -0.230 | 45.6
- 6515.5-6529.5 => 0.056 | 35.9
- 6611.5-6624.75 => -0.021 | 37.3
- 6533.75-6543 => -0.071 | 40.1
